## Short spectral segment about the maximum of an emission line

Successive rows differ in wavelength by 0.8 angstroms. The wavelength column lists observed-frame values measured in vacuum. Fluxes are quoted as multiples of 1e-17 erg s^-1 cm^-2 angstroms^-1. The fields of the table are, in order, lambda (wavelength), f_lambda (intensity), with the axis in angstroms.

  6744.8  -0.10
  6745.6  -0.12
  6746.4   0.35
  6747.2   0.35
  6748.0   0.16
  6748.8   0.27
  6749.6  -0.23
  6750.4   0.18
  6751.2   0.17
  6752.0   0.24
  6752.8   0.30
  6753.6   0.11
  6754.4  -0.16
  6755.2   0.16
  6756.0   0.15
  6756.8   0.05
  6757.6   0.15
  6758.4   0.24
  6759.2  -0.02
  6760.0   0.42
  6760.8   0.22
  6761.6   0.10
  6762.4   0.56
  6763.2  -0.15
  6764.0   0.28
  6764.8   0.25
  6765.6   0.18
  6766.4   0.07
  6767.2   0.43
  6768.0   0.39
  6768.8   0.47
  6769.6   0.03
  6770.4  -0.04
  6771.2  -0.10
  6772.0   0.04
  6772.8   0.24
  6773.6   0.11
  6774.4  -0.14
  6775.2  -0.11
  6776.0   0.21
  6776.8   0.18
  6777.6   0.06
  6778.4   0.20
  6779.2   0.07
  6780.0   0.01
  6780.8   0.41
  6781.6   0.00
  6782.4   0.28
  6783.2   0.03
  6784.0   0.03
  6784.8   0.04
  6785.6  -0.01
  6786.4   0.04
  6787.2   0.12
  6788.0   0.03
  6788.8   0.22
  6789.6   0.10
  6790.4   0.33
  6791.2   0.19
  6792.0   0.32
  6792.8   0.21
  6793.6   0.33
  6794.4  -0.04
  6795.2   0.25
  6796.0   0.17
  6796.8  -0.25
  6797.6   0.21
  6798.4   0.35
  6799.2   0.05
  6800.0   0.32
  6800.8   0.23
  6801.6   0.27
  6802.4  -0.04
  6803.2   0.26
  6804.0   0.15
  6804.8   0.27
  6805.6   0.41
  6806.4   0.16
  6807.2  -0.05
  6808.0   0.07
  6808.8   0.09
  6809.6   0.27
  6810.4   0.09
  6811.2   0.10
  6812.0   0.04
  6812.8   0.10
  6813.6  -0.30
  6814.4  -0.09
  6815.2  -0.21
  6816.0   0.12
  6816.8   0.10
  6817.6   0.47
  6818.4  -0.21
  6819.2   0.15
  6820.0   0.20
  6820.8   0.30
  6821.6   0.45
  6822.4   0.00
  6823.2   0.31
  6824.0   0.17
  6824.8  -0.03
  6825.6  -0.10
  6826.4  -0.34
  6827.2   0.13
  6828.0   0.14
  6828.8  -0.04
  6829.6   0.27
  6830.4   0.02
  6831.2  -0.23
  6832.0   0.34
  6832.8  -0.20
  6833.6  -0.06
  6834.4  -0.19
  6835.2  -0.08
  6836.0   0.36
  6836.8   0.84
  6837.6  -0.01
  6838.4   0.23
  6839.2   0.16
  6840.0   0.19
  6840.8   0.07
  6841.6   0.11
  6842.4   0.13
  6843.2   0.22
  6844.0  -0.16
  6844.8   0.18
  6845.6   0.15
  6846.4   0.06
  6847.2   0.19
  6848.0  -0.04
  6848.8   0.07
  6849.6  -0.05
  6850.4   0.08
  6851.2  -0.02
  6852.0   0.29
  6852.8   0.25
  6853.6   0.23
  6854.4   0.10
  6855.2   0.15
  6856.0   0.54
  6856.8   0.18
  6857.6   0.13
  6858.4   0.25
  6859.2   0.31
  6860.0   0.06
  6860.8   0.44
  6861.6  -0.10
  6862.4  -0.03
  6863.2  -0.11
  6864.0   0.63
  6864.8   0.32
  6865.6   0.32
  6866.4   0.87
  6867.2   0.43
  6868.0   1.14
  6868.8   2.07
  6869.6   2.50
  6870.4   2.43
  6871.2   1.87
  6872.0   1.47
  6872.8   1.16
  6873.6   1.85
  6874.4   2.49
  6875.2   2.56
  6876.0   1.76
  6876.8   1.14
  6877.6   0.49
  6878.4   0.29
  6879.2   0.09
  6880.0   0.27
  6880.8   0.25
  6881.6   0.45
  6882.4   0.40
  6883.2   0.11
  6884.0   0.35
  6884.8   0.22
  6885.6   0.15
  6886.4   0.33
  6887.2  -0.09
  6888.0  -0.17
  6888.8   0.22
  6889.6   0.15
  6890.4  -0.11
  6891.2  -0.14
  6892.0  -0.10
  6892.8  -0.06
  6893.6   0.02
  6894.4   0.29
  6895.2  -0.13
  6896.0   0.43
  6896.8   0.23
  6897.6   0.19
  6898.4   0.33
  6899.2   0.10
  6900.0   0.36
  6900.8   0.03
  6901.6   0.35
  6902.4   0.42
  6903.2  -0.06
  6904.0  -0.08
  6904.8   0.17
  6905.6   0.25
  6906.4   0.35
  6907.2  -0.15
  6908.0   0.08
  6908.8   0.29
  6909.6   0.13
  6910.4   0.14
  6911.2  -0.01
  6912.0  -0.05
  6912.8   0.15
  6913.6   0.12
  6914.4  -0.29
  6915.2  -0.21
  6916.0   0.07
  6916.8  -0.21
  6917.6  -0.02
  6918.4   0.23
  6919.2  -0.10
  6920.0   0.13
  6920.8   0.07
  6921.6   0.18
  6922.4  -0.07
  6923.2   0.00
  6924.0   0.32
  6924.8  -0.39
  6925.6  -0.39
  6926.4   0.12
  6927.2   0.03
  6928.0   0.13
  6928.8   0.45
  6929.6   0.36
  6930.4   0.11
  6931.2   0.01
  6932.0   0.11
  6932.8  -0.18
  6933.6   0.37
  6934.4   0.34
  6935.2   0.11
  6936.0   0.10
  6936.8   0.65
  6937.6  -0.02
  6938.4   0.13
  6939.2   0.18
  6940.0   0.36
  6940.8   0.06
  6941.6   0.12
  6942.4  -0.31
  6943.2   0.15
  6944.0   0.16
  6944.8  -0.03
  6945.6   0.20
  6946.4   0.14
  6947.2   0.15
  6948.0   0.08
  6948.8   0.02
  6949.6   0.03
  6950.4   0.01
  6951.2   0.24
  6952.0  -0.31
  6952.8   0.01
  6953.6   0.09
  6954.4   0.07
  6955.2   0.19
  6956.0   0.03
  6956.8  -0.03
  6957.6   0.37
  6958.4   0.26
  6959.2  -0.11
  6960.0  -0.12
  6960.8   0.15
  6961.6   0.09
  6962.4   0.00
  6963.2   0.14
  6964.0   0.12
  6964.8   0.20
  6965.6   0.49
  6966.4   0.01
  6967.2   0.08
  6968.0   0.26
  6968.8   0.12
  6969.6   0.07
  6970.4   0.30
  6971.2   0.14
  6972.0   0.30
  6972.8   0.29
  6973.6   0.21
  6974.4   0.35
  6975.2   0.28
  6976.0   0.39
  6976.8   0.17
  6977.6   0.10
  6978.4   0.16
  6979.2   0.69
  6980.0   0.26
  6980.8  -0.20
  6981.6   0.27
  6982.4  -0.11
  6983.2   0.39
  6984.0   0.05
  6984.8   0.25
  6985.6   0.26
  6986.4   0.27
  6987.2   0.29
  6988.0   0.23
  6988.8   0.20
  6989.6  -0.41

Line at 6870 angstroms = [O II] 3727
